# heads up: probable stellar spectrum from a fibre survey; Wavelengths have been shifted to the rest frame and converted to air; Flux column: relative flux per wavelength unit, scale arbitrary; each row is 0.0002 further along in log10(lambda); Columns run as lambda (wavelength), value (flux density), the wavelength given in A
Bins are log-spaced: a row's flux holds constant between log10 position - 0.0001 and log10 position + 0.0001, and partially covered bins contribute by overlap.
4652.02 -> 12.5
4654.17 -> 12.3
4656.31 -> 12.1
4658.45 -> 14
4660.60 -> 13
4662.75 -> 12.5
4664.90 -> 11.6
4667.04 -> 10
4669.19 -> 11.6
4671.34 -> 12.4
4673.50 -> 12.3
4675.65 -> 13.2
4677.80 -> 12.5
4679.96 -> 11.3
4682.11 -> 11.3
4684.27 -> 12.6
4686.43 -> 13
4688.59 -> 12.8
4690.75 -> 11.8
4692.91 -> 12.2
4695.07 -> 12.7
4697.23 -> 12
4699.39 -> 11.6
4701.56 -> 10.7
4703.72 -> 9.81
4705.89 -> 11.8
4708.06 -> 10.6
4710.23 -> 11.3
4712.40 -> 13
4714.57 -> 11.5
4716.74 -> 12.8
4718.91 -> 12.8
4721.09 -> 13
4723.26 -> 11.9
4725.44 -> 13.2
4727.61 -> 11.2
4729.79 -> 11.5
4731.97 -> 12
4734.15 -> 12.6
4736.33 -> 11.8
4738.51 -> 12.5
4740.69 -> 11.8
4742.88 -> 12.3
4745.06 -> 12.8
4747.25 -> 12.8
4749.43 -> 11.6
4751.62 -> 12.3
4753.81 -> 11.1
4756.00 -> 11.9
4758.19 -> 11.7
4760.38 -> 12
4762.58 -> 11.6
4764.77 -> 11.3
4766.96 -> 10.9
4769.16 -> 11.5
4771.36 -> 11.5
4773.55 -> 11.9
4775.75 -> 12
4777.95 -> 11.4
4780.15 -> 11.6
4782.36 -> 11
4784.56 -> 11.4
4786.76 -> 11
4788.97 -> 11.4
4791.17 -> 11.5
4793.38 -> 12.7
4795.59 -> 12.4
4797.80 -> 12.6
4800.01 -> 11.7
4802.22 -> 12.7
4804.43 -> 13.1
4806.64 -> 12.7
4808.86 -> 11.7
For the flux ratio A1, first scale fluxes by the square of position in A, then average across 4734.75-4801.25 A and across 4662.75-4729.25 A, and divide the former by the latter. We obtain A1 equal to 1.02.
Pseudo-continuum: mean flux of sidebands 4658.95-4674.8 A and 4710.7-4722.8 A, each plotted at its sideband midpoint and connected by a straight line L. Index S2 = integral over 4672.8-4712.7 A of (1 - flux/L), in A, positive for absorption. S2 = 1.2 A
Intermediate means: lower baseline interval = 12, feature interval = 11.9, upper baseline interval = 12.5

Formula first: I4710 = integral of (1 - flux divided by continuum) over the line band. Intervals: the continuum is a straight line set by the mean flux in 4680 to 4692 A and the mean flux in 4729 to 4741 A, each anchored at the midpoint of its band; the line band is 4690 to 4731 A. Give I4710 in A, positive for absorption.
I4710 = 0.9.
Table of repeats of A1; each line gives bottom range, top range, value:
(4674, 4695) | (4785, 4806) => 1.03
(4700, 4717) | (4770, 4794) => 1.05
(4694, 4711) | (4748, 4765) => 1.06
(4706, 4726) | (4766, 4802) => 0.99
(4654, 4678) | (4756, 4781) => 0.99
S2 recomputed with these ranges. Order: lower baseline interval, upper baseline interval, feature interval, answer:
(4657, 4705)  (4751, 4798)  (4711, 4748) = -1.5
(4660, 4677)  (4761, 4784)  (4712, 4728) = -0.9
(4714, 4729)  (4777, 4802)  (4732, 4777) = 0.6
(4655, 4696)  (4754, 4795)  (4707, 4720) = 0.0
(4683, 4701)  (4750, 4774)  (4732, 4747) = -0.6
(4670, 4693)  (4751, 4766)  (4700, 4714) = 1.0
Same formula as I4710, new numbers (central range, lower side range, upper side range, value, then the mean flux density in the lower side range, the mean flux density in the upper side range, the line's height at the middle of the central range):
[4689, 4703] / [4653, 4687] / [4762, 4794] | 0.25 A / 12.2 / 11.5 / 12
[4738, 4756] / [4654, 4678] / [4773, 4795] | -0.47 A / 12.3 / 11.6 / 11.8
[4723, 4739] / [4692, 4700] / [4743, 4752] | 0.30 A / 12.2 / 12.4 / 12.3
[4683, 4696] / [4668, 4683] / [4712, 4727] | -0.29 A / 12.1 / 12.5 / 12.2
